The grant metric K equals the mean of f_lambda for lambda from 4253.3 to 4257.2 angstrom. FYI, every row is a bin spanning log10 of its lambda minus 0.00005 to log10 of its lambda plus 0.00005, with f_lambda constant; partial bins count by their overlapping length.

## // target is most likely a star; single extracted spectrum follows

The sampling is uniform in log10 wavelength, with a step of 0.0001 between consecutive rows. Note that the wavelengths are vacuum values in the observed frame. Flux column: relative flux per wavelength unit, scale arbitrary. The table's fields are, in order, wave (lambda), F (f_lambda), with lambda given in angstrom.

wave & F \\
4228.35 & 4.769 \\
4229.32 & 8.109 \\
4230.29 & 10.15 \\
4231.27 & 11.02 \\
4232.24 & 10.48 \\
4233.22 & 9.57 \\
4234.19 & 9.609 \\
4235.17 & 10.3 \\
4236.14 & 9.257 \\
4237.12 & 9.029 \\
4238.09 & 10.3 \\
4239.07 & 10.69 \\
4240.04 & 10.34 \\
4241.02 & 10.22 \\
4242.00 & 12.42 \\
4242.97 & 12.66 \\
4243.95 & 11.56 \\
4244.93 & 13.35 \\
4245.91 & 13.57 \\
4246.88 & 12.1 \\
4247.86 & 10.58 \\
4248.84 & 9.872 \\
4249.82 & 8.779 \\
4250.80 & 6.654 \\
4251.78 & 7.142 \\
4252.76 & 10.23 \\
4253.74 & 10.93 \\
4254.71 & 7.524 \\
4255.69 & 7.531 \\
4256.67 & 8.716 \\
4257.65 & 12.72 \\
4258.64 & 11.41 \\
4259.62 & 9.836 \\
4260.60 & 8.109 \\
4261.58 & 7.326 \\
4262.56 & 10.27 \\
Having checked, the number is 8.71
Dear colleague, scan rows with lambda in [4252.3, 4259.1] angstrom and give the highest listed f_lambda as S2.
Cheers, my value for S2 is 12.72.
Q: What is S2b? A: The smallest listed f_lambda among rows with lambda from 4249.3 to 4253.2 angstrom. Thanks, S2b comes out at 6.654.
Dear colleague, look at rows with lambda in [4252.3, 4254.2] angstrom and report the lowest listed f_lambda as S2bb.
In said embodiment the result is 10.23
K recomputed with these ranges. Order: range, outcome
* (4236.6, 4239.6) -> 10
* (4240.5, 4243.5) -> 11.7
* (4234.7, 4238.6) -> 9.73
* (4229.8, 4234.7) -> 10.2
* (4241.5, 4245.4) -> 12.5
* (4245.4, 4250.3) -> 11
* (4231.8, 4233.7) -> 9.99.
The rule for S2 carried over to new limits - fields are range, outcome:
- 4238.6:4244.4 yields 12.66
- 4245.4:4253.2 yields 13.57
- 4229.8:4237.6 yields 11.02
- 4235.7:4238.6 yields 10.3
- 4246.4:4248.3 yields 12.1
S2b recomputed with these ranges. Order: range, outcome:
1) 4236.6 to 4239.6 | 9.029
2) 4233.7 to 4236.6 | 9.257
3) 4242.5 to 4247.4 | 11.56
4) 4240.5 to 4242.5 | 10.22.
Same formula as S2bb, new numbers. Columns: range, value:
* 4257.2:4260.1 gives 9.836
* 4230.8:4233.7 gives 9.57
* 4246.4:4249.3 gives 9.872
